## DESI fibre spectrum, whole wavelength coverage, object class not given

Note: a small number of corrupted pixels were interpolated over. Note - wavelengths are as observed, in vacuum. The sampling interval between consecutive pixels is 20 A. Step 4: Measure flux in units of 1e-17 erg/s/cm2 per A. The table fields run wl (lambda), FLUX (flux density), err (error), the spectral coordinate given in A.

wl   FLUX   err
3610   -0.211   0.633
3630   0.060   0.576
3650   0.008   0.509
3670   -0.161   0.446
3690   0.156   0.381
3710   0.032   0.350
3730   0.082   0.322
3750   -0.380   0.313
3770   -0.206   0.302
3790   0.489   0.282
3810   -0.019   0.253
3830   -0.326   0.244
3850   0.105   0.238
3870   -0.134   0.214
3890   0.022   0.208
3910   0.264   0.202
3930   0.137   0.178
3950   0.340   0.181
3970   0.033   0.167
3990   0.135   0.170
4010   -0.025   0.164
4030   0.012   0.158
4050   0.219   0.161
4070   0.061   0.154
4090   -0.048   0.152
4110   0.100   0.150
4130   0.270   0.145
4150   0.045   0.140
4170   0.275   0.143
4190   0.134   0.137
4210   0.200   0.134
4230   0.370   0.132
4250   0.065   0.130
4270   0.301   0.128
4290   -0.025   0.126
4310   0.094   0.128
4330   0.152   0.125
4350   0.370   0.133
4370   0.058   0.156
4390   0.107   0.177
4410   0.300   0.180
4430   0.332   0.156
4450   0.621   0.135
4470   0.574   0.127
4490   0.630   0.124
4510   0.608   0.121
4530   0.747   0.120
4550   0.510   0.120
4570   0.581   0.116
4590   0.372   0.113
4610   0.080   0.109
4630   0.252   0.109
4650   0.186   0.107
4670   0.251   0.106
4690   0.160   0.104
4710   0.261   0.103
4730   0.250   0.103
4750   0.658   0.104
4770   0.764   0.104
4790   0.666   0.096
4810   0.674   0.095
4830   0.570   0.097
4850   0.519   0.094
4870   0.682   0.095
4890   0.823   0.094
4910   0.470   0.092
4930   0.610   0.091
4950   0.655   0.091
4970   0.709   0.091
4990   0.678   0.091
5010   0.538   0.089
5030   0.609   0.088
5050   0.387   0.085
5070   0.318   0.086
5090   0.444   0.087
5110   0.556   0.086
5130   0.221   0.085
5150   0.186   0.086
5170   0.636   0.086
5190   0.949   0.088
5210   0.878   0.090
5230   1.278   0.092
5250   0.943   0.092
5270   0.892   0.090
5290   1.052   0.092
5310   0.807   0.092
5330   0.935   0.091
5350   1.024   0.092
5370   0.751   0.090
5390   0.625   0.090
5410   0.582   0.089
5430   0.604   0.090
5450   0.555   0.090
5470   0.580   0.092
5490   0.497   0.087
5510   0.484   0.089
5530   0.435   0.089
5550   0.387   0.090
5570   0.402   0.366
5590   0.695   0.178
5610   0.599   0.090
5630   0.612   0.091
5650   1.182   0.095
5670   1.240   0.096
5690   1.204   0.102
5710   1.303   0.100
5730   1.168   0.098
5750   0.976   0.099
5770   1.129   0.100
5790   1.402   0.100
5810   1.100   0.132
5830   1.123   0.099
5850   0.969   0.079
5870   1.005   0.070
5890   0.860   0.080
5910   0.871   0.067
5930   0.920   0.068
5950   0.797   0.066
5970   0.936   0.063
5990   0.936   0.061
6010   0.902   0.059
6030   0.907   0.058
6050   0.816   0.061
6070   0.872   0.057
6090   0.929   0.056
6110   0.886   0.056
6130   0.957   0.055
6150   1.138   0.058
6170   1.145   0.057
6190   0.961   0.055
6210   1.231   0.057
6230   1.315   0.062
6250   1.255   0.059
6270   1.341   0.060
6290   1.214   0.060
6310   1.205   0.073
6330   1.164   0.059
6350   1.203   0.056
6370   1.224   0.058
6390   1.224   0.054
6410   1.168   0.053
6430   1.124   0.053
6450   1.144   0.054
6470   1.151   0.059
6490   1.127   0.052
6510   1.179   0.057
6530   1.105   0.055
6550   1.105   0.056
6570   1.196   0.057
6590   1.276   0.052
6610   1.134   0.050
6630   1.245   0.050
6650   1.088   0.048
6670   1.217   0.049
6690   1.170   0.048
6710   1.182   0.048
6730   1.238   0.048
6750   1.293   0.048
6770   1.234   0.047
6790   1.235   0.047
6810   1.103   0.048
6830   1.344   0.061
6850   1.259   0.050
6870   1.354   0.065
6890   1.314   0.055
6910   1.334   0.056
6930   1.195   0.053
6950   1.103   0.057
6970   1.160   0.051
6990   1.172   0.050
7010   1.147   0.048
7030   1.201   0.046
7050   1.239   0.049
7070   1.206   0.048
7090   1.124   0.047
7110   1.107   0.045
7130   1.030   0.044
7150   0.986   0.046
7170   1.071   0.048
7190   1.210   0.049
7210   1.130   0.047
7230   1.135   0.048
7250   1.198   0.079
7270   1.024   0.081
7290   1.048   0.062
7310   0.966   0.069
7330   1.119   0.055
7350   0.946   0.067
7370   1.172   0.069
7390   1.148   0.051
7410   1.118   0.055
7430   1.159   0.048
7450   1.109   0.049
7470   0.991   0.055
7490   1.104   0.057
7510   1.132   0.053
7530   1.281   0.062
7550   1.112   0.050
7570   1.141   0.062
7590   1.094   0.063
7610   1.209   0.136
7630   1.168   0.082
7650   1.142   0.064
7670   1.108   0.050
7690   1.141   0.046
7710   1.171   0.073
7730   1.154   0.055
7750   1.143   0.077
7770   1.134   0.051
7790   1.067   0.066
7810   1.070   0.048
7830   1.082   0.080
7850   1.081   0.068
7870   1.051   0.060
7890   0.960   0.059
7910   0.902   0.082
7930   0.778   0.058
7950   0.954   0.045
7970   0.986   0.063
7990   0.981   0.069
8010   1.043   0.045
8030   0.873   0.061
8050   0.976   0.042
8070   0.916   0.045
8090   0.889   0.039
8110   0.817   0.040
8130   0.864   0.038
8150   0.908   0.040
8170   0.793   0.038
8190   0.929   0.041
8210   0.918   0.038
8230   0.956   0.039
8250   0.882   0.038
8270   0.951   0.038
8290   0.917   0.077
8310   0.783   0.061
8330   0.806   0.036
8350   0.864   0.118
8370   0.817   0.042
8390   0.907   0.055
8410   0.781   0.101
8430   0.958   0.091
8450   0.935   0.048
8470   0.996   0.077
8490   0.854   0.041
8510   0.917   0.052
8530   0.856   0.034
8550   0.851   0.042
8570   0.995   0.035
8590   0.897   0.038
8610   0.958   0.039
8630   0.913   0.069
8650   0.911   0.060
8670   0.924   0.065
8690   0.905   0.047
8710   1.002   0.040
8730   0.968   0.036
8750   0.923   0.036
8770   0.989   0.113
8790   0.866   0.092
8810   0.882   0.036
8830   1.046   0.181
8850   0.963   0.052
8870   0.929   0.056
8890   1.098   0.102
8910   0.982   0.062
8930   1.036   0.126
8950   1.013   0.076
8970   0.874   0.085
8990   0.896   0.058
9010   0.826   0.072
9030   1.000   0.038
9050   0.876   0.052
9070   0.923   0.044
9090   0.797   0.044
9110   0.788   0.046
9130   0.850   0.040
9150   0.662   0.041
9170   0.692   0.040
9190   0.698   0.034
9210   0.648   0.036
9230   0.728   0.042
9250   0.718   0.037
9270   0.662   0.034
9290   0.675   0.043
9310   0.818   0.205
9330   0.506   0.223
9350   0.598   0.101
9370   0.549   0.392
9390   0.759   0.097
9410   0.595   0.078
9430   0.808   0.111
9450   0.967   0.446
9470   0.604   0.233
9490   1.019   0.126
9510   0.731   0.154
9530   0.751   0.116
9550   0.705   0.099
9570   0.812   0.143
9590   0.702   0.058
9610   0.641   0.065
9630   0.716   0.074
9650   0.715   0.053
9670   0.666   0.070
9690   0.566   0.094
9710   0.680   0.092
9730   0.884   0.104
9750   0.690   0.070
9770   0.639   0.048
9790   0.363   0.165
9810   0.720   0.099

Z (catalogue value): 0.414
